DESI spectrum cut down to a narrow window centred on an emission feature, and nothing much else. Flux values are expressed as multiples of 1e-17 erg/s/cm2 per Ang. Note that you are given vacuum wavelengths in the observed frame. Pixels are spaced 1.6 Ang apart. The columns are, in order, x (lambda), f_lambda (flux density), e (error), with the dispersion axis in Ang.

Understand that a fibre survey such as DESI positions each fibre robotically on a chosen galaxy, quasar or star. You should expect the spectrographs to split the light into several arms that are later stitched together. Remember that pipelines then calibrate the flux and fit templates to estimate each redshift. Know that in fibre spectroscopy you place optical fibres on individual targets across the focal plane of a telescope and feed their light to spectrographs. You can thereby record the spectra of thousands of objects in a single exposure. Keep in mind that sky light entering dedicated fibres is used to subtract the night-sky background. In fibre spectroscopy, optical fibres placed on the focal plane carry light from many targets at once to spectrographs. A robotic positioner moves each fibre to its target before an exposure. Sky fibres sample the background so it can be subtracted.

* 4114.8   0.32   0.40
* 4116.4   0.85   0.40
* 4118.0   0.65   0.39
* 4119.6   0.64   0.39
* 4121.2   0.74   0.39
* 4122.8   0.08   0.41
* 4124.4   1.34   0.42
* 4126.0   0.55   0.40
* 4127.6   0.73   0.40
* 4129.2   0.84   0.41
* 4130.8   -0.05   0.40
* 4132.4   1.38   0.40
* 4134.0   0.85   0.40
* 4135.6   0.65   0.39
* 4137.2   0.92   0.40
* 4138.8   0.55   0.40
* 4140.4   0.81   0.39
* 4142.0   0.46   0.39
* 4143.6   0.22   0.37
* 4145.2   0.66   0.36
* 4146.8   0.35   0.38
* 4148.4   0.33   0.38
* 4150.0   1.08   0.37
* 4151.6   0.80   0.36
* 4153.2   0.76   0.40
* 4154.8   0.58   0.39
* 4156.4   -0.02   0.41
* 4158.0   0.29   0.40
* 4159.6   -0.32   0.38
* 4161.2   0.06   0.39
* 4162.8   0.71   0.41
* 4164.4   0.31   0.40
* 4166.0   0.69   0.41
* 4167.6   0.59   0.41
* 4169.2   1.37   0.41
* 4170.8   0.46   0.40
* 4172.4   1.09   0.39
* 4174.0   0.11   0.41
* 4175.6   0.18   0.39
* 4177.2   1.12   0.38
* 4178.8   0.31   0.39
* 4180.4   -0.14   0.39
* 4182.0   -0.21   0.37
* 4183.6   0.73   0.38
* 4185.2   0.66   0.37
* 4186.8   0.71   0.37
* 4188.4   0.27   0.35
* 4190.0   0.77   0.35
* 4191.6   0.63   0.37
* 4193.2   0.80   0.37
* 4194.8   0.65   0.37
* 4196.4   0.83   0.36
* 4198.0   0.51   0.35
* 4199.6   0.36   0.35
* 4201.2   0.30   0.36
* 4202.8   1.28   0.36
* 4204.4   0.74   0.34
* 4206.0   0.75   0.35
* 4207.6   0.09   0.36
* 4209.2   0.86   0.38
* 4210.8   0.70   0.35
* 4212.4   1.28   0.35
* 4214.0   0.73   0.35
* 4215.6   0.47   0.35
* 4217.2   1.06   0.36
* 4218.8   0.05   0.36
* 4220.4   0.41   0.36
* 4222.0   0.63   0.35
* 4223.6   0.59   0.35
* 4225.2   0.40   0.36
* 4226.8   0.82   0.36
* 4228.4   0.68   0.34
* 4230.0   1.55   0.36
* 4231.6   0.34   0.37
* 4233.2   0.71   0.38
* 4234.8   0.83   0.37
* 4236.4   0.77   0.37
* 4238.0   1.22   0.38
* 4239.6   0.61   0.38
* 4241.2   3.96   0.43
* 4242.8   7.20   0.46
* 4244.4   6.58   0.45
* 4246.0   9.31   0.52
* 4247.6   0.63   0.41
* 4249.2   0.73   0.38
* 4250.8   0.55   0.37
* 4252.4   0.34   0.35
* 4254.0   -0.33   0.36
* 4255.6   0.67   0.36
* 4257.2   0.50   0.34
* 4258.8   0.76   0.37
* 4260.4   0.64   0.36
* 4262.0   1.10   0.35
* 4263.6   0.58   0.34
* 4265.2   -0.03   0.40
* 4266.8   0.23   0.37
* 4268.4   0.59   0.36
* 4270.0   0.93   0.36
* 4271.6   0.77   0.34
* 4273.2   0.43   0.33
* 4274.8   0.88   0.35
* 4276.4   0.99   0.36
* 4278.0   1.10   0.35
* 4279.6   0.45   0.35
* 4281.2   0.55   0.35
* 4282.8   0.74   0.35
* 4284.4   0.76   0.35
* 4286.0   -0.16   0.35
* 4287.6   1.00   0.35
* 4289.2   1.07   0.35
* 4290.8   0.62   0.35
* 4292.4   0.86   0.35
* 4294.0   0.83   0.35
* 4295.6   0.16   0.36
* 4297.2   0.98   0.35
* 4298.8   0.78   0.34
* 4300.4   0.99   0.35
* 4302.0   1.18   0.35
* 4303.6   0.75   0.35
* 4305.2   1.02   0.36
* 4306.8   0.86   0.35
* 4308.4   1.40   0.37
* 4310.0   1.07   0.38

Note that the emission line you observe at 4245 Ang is [O II] 3727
